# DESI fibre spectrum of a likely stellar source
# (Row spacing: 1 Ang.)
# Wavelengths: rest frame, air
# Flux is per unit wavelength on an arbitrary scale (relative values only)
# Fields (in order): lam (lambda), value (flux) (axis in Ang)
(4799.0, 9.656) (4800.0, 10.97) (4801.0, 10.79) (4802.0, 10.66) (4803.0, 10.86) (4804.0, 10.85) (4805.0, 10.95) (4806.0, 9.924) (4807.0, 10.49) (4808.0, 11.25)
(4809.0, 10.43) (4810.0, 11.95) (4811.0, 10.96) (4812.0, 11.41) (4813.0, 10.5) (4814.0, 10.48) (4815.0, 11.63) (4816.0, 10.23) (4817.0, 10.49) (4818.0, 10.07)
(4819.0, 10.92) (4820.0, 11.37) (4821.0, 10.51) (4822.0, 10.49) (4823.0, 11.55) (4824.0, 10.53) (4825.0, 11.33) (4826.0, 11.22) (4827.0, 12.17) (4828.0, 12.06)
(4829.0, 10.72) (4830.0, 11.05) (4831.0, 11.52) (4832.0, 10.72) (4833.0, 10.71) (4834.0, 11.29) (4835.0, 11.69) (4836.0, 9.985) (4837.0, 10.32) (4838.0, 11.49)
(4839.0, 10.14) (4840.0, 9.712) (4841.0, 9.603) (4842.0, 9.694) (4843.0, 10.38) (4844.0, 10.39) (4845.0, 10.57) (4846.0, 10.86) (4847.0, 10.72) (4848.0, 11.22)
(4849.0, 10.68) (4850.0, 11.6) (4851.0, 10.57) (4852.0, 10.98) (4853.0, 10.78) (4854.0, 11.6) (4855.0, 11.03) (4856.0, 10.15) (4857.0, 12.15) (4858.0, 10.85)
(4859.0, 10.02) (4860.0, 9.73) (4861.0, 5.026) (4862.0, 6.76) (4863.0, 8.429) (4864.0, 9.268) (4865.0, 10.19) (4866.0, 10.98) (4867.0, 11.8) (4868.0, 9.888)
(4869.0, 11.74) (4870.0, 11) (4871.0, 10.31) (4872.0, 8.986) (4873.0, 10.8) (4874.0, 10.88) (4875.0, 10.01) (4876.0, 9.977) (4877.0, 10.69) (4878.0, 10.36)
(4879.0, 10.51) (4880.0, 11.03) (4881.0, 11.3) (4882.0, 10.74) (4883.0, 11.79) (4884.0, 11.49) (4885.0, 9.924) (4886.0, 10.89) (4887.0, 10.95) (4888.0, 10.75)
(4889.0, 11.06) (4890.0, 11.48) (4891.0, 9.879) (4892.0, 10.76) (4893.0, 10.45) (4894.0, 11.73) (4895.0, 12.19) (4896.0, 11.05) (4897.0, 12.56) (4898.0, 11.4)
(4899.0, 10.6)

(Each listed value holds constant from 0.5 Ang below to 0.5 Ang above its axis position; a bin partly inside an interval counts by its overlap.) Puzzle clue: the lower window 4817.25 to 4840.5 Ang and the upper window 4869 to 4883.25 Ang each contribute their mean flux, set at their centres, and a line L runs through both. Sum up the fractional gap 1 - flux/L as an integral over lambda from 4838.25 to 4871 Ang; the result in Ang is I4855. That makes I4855 1.5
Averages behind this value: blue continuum 10.9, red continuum 10.6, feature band 10.3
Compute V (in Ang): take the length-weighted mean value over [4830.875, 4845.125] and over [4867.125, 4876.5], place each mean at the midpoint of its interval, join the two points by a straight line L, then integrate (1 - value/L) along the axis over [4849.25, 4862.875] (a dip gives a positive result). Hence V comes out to 0.6 Ang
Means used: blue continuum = 10.5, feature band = 10.1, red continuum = 10.5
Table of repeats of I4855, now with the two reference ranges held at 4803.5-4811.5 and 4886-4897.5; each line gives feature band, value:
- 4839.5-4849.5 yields 0.5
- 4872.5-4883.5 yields 0.4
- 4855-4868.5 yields 1.7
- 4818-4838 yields -0.2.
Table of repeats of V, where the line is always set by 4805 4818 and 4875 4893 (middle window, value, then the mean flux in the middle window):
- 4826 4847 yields 0.0 Ang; 10.8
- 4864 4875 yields 0.2 Ang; 10.6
